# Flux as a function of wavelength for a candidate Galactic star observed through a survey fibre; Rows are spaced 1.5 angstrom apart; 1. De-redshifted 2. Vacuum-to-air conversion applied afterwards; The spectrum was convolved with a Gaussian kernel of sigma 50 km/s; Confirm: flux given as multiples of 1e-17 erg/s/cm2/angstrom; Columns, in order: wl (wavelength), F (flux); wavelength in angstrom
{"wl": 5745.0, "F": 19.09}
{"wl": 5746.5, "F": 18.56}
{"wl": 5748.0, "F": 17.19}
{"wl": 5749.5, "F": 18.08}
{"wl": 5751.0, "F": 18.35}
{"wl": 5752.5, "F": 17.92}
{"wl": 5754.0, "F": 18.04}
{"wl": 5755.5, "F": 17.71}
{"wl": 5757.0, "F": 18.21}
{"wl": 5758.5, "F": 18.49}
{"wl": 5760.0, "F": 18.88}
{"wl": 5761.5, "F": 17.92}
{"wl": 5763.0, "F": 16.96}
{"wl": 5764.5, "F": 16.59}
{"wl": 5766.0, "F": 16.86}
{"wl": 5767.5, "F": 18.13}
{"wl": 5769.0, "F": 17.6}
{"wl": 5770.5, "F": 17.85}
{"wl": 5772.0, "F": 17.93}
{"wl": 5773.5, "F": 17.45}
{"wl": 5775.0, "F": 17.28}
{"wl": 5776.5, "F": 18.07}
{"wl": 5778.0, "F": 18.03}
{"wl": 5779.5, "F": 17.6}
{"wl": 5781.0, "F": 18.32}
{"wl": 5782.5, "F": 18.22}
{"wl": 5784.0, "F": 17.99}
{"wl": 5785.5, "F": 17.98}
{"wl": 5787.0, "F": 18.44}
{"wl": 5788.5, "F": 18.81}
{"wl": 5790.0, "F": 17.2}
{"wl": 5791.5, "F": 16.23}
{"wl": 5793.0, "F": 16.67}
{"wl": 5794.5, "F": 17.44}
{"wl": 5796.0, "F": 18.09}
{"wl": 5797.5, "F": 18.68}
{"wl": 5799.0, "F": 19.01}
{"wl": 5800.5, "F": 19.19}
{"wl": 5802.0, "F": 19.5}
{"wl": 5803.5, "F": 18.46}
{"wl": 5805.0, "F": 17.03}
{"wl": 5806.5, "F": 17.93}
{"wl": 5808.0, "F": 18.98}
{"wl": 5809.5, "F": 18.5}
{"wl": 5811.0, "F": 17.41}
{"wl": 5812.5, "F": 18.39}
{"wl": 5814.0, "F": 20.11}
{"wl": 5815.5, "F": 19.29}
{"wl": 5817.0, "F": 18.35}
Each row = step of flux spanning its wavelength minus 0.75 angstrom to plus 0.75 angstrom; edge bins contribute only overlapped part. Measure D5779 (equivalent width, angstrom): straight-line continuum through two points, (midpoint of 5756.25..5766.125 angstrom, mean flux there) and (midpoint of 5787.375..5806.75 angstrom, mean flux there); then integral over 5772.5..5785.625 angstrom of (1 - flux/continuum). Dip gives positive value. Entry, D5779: 0.0 angstrom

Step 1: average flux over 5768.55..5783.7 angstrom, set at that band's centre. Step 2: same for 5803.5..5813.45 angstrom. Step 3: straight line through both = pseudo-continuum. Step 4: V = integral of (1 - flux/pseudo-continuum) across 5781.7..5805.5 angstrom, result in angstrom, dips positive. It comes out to -0.1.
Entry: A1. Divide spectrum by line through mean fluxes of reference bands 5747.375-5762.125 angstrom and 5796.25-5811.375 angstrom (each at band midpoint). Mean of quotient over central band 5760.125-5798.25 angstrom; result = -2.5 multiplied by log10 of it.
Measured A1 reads 0.034 mag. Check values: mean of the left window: 18.1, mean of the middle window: 17.7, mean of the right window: 18.5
